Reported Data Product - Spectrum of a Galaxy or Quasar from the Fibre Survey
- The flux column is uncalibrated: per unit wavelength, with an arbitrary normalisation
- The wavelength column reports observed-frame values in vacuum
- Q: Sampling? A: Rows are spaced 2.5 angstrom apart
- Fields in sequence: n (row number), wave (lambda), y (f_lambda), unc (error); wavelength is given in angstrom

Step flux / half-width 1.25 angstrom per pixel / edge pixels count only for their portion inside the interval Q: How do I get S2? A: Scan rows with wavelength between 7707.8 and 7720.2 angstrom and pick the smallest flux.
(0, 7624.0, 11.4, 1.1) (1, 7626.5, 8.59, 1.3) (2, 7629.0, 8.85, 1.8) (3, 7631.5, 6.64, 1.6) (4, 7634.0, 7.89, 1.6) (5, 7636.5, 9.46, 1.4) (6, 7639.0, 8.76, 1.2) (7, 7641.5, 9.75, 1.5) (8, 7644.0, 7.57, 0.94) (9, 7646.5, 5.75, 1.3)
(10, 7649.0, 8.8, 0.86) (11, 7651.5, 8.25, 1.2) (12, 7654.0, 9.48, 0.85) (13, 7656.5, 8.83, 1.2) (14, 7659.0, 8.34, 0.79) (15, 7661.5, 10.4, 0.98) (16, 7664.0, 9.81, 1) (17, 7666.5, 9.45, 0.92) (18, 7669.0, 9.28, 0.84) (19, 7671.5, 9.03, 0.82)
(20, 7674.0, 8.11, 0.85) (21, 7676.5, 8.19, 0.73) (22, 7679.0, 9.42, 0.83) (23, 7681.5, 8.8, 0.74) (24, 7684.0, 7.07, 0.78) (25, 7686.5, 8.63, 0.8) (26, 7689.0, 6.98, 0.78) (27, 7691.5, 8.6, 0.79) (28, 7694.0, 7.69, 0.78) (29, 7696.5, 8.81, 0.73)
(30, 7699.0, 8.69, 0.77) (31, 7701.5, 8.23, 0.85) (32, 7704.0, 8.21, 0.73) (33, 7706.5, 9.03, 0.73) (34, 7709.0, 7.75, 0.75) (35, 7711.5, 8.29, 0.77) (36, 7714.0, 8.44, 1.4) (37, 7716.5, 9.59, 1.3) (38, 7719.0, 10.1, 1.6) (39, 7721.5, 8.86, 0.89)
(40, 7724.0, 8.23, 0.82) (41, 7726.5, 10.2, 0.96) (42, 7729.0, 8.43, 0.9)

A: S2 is 7.75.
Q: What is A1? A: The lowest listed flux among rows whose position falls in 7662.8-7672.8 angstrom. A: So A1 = 9.03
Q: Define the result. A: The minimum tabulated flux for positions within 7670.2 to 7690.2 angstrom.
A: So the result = 6.98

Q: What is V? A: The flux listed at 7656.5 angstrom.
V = 8.83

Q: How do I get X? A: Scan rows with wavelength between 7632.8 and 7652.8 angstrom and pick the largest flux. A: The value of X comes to 9.75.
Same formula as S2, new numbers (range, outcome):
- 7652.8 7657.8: 8.83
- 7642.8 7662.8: 5.75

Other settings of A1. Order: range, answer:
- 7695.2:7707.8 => 8.21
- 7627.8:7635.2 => 6.64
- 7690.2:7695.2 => 7.69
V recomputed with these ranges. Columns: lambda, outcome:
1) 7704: 8.21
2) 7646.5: 5.75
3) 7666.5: 9.45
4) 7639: 8.76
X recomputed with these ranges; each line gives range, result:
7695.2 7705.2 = 8.81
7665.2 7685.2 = 9.45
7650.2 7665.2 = 10.4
